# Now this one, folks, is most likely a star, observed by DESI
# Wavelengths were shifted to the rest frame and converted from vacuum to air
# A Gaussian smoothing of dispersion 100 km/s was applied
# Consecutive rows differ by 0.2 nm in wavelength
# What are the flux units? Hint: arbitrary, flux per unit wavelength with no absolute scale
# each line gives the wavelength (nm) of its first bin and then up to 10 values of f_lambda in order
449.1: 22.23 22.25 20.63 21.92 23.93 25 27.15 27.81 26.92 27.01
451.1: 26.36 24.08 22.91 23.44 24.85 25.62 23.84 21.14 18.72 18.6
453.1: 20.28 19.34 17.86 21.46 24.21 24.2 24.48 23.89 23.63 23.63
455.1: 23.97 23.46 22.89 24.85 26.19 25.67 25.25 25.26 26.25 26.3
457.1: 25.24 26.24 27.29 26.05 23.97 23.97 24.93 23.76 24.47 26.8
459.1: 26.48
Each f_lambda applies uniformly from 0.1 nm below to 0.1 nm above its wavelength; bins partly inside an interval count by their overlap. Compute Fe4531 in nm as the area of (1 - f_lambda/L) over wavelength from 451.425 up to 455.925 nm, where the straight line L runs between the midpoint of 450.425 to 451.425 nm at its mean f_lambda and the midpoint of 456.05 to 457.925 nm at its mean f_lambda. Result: 0.58 nm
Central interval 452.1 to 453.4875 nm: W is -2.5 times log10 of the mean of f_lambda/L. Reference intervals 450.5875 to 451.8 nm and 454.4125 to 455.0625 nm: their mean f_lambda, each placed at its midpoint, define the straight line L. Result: 0.19 mag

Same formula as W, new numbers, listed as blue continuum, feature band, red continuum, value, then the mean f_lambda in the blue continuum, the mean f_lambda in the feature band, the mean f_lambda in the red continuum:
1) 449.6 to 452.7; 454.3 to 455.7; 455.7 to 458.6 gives 0.06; 24.6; 23.7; 25.4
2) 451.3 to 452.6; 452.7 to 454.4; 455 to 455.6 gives 0.12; 23.7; 21.2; 23.4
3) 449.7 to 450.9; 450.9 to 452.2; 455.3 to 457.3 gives 0.04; 25.9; 24.7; 25.3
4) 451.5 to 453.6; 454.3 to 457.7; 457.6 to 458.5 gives -0.07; 21.4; 25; 24.6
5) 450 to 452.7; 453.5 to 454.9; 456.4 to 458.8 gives 0.08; 24.9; 23.2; 25.3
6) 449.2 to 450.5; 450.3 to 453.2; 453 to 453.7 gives -0.11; 23.8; 23.8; 19.5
